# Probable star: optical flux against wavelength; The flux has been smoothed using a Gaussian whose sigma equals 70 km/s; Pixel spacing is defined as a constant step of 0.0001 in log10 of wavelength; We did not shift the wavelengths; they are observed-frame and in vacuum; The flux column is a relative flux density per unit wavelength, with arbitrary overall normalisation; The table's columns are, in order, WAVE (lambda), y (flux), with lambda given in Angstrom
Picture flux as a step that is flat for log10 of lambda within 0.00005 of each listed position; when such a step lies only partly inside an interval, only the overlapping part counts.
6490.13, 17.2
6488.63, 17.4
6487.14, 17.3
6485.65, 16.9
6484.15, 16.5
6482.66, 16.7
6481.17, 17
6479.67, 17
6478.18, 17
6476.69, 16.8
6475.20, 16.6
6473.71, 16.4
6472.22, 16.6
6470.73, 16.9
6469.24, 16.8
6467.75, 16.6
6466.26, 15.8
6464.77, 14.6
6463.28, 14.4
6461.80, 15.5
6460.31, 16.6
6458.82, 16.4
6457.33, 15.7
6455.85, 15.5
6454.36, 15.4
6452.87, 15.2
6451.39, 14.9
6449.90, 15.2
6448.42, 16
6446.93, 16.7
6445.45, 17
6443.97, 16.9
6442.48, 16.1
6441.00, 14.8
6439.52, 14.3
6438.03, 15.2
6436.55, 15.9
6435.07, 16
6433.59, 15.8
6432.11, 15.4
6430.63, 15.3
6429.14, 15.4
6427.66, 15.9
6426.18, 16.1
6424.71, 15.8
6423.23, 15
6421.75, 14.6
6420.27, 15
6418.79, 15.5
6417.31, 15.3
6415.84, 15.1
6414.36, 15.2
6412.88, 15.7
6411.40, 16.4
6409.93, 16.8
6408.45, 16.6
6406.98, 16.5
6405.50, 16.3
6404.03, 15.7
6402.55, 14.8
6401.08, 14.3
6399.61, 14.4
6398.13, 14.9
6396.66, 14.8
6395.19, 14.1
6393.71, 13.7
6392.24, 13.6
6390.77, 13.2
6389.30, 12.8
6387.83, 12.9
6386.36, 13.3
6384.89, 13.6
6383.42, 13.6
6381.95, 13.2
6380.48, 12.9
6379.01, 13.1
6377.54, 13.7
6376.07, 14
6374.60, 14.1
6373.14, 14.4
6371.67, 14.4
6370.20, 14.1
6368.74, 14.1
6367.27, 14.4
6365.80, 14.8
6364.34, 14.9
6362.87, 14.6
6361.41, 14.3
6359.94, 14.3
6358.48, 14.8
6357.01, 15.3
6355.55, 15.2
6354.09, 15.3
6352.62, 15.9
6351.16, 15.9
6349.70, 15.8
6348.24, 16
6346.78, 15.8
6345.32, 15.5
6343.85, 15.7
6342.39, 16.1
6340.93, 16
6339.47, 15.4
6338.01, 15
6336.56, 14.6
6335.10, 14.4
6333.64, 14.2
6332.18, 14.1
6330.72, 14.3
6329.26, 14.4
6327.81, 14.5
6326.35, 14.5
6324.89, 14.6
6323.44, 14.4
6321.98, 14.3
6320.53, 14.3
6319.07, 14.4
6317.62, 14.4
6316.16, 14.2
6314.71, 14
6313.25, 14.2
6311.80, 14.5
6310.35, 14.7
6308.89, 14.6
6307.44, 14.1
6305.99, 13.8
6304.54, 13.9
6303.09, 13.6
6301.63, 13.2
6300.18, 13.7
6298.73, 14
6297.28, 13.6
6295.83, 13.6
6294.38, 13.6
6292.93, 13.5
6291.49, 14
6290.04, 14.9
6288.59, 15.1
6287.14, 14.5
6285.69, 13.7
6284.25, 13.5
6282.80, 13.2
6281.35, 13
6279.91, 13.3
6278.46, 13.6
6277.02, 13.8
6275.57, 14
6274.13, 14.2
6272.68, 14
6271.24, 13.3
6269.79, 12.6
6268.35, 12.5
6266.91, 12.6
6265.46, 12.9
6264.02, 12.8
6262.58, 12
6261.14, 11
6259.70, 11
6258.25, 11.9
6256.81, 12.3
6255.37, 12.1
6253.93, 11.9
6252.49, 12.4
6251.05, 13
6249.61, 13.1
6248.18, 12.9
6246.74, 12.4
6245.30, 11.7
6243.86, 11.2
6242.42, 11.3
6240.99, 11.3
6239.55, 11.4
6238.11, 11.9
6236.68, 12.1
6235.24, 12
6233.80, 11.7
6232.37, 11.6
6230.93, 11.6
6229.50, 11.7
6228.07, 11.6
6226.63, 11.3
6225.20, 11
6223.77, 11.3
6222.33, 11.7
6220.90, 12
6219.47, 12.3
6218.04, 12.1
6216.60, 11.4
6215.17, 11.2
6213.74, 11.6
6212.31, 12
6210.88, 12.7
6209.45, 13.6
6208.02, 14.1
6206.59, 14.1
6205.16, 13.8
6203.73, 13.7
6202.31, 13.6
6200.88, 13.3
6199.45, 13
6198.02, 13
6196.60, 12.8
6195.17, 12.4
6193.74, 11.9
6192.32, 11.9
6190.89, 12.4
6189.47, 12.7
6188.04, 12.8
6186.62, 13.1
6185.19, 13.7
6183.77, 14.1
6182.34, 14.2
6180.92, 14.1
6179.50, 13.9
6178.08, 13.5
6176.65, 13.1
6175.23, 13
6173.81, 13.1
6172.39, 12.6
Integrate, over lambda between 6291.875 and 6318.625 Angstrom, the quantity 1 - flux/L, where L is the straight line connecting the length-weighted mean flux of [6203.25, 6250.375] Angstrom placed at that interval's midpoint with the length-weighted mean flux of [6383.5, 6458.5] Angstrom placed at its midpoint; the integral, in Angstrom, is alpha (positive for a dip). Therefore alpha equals -1.2 Angstrom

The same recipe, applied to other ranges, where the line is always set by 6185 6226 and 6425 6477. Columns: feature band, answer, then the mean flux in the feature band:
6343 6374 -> -0.9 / 15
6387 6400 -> 1.1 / 13.8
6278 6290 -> -0.2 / 13.8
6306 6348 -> -1.5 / 14.7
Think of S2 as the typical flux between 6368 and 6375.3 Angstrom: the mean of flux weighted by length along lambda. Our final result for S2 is 14.2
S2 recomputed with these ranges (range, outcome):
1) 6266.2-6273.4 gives 13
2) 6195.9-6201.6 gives 13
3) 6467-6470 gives 16.7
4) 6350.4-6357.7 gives 15.5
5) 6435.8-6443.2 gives 15.3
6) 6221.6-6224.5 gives 11.5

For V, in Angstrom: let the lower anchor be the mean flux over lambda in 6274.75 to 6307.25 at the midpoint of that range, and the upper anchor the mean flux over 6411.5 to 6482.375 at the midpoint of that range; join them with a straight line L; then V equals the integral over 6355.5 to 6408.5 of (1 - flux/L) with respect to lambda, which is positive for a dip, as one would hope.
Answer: 2.5 Angstrom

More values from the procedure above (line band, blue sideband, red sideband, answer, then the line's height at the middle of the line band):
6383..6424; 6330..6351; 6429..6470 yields 1.9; 15.5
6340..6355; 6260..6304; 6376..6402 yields -2.4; 13.6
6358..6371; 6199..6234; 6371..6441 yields -0.2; 14.2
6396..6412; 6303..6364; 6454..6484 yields -0.1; 15.5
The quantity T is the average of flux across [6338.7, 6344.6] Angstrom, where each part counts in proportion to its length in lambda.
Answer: 15.8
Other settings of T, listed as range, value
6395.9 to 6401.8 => 14.6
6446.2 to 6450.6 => 16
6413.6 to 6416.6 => 15.2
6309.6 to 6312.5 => 14.6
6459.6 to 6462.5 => 16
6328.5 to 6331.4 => 14.4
